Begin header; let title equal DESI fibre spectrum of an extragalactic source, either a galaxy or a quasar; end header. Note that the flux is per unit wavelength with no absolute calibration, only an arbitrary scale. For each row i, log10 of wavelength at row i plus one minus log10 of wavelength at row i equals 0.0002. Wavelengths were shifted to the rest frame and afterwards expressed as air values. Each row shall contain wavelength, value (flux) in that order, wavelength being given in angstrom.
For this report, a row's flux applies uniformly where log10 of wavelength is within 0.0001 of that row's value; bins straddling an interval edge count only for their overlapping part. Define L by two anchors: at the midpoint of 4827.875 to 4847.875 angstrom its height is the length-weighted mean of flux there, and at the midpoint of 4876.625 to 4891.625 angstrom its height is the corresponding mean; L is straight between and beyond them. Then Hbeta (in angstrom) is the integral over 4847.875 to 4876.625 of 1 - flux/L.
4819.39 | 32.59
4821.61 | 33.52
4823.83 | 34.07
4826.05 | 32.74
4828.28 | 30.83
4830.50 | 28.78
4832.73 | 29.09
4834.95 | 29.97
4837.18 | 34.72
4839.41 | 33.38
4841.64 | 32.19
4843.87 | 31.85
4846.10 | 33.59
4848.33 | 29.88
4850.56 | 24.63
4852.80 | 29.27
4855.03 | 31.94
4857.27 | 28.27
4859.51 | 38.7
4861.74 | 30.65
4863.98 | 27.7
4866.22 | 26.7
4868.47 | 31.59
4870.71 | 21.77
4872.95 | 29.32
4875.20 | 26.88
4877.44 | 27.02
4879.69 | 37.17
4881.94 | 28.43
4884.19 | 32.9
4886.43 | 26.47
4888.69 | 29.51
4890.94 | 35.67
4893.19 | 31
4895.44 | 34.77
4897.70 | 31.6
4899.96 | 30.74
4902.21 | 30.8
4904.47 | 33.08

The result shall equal 2.1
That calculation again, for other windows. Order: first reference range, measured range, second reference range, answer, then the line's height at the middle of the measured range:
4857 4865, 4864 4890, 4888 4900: 2.6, 32.1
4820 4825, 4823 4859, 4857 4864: 2.1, 33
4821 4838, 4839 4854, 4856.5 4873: 0.0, 30.5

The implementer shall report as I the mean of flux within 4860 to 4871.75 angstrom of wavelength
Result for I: 28.3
